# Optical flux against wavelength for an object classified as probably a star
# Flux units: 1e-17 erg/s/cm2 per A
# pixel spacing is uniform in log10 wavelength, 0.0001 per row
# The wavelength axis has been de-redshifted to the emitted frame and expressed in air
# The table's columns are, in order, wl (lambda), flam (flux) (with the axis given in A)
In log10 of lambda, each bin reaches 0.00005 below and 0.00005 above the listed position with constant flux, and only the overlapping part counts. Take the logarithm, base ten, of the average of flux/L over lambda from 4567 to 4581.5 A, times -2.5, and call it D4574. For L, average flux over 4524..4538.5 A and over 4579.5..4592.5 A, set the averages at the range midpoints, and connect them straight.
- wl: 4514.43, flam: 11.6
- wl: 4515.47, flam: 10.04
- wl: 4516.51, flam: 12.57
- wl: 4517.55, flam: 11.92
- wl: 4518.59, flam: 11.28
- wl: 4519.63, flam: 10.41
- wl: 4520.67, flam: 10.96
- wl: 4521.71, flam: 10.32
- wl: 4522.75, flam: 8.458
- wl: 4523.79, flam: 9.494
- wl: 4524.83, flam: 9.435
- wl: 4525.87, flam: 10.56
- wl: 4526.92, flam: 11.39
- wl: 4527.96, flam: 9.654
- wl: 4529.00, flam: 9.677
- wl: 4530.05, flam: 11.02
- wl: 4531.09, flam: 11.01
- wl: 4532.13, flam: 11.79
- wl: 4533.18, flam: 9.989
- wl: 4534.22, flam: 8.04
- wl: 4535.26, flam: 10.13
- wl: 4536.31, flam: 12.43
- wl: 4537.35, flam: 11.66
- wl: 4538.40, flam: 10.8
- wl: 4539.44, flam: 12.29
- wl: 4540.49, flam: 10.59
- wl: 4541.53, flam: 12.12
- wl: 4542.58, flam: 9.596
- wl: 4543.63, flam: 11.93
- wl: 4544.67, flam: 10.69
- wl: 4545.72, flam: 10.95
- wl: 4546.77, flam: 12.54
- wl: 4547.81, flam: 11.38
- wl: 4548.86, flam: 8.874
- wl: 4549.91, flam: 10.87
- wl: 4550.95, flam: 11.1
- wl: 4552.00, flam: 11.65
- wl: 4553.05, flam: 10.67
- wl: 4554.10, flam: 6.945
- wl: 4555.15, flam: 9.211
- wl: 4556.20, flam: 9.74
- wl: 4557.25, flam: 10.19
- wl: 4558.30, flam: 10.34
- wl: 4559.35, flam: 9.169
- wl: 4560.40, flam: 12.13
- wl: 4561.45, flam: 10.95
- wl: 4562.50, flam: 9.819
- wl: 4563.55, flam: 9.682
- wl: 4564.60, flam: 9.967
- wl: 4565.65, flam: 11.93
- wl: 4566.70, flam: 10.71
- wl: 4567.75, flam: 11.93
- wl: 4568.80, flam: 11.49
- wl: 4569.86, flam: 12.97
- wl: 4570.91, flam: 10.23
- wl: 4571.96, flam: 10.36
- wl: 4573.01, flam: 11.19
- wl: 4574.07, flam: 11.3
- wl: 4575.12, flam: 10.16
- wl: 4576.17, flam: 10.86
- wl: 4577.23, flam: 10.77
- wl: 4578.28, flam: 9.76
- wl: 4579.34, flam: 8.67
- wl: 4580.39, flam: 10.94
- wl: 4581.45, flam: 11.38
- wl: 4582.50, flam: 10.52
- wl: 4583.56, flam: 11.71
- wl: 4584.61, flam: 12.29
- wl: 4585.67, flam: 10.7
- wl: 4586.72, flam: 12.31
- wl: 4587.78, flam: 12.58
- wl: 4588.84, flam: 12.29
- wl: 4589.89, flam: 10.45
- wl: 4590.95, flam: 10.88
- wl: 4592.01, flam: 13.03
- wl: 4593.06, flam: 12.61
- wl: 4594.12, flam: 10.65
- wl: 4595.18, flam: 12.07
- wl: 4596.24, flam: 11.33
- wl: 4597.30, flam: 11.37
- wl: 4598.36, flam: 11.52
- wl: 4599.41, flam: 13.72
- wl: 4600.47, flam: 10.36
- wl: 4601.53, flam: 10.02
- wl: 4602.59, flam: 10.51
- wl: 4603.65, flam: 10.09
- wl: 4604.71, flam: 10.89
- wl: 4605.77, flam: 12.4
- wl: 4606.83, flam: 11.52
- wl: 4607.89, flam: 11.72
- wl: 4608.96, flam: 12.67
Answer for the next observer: 0.044 mag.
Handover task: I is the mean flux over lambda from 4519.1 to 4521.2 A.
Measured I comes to 10.7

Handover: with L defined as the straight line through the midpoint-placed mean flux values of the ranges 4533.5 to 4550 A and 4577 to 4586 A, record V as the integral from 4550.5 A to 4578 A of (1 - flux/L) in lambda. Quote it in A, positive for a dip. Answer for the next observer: 0.6 A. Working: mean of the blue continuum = 10.9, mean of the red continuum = 10.7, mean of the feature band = 10.6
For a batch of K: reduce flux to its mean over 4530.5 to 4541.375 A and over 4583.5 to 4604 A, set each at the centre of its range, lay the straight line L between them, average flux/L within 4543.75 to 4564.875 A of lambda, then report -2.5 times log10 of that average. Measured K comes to 0.07 mag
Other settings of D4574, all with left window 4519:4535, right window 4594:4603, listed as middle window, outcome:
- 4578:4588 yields 0.00 mag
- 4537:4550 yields -0.07 mag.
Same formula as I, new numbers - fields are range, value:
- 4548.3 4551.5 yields 10.3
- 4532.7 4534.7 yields 9.03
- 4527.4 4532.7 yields 10.6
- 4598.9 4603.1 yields 11.1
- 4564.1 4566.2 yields 11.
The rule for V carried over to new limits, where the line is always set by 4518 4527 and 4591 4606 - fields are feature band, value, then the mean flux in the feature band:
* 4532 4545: -0.5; 10.9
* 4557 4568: 0.3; 10.6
